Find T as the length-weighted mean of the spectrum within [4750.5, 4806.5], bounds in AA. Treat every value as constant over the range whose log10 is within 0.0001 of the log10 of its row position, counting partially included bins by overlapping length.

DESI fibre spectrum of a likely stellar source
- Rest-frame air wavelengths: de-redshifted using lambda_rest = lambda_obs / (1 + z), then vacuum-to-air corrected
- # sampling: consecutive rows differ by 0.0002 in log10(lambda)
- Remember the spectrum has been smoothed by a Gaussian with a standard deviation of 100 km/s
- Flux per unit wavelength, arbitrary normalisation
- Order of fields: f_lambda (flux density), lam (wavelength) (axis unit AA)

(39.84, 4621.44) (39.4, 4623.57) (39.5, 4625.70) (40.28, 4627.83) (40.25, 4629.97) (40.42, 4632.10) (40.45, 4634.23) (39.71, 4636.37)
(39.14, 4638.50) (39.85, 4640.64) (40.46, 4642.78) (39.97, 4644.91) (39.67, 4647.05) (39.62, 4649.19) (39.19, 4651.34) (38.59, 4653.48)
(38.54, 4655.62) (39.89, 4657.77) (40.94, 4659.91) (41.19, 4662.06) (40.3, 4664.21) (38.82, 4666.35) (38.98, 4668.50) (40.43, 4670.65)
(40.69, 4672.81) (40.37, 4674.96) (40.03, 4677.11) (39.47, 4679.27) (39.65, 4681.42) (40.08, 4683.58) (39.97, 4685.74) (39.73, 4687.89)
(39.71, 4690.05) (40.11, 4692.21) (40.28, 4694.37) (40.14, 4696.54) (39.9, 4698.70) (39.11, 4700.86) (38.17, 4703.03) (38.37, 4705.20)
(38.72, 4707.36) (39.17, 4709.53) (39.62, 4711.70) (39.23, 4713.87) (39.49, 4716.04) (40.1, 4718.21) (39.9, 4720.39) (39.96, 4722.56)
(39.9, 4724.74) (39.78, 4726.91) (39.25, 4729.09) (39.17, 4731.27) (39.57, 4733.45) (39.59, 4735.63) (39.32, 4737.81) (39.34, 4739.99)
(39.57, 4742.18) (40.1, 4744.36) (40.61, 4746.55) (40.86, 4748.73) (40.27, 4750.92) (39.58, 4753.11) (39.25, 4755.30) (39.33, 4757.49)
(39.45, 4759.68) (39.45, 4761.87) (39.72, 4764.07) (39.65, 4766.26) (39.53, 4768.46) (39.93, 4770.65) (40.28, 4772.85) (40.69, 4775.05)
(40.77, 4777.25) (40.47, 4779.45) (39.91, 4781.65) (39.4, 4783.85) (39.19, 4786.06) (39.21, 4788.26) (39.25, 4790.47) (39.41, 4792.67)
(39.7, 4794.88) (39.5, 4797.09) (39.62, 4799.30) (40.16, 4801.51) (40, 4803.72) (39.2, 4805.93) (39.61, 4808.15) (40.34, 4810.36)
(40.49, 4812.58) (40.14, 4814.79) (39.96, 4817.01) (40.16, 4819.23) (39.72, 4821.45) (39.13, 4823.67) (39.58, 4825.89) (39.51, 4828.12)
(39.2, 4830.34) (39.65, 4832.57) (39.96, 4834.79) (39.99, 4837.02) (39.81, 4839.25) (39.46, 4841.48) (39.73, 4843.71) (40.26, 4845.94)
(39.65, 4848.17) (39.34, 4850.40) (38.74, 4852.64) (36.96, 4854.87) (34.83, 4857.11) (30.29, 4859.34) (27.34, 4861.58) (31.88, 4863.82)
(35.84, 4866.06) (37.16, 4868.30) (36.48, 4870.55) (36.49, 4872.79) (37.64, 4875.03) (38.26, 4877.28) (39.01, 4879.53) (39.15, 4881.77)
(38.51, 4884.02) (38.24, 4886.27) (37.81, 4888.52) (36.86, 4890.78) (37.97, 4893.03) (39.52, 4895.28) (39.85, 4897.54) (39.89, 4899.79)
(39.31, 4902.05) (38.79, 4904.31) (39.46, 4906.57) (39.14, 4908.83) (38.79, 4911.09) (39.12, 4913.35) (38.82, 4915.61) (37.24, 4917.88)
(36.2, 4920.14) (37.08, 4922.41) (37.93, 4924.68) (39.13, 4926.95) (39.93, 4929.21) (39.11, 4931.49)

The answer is 39.7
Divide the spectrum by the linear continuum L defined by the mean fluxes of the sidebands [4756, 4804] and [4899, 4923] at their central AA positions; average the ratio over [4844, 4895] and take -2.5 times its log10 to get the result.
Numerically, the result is 0.06 mag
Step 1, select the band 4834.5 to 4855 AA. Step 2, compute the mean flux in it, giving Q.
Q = 39.5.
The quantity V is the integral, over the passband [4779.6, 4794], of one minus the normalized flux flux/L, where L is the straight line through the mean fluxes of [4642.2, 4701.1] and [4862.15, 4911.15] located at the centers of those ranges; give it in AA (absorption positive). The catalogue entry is -0.3 AA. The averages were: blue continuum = 39.9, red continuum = 37.9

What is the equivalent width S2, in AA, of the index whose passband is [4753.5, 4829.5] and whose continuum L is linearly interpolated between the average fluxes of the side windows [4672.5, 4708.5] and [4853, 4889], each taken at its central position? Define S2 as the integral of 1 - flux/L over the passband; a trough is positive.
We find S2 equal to -4.30 AA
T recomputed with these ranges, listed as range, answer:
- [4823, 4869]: 37.5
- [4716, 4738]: 39.7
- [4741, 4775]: 39.9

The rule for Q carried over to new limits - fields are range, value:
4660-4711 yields 39.7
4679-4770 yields 39.6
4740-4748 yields 40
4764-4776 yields 40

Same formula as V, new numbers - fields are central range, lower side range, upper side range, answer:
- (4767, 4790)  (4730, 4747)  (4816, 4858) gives -0.3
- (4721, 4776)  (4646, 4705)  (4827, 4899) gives -1.2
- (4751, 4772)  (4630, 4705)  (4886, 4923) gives -0.2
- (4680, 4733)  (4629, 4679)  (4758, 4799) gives 0.3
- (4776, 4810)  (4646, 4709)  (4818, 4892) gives -1.1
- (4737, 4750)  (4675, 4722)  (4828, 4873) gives -0.4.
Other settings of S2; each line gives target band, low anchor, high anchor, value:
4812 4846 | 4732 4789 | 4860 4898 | -1.5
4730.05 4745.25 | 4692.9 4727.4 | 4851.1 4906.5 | -0.2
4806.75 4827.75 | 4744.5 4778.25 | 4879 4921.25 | -0.2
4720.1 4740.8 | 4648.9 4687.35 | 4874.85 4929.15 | 0.0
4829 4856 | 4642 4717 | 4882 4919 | -0.3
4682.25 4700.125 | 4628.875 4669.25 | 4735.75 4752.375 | 0.0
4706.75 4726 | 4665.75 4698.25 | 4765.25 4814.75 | 0.1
